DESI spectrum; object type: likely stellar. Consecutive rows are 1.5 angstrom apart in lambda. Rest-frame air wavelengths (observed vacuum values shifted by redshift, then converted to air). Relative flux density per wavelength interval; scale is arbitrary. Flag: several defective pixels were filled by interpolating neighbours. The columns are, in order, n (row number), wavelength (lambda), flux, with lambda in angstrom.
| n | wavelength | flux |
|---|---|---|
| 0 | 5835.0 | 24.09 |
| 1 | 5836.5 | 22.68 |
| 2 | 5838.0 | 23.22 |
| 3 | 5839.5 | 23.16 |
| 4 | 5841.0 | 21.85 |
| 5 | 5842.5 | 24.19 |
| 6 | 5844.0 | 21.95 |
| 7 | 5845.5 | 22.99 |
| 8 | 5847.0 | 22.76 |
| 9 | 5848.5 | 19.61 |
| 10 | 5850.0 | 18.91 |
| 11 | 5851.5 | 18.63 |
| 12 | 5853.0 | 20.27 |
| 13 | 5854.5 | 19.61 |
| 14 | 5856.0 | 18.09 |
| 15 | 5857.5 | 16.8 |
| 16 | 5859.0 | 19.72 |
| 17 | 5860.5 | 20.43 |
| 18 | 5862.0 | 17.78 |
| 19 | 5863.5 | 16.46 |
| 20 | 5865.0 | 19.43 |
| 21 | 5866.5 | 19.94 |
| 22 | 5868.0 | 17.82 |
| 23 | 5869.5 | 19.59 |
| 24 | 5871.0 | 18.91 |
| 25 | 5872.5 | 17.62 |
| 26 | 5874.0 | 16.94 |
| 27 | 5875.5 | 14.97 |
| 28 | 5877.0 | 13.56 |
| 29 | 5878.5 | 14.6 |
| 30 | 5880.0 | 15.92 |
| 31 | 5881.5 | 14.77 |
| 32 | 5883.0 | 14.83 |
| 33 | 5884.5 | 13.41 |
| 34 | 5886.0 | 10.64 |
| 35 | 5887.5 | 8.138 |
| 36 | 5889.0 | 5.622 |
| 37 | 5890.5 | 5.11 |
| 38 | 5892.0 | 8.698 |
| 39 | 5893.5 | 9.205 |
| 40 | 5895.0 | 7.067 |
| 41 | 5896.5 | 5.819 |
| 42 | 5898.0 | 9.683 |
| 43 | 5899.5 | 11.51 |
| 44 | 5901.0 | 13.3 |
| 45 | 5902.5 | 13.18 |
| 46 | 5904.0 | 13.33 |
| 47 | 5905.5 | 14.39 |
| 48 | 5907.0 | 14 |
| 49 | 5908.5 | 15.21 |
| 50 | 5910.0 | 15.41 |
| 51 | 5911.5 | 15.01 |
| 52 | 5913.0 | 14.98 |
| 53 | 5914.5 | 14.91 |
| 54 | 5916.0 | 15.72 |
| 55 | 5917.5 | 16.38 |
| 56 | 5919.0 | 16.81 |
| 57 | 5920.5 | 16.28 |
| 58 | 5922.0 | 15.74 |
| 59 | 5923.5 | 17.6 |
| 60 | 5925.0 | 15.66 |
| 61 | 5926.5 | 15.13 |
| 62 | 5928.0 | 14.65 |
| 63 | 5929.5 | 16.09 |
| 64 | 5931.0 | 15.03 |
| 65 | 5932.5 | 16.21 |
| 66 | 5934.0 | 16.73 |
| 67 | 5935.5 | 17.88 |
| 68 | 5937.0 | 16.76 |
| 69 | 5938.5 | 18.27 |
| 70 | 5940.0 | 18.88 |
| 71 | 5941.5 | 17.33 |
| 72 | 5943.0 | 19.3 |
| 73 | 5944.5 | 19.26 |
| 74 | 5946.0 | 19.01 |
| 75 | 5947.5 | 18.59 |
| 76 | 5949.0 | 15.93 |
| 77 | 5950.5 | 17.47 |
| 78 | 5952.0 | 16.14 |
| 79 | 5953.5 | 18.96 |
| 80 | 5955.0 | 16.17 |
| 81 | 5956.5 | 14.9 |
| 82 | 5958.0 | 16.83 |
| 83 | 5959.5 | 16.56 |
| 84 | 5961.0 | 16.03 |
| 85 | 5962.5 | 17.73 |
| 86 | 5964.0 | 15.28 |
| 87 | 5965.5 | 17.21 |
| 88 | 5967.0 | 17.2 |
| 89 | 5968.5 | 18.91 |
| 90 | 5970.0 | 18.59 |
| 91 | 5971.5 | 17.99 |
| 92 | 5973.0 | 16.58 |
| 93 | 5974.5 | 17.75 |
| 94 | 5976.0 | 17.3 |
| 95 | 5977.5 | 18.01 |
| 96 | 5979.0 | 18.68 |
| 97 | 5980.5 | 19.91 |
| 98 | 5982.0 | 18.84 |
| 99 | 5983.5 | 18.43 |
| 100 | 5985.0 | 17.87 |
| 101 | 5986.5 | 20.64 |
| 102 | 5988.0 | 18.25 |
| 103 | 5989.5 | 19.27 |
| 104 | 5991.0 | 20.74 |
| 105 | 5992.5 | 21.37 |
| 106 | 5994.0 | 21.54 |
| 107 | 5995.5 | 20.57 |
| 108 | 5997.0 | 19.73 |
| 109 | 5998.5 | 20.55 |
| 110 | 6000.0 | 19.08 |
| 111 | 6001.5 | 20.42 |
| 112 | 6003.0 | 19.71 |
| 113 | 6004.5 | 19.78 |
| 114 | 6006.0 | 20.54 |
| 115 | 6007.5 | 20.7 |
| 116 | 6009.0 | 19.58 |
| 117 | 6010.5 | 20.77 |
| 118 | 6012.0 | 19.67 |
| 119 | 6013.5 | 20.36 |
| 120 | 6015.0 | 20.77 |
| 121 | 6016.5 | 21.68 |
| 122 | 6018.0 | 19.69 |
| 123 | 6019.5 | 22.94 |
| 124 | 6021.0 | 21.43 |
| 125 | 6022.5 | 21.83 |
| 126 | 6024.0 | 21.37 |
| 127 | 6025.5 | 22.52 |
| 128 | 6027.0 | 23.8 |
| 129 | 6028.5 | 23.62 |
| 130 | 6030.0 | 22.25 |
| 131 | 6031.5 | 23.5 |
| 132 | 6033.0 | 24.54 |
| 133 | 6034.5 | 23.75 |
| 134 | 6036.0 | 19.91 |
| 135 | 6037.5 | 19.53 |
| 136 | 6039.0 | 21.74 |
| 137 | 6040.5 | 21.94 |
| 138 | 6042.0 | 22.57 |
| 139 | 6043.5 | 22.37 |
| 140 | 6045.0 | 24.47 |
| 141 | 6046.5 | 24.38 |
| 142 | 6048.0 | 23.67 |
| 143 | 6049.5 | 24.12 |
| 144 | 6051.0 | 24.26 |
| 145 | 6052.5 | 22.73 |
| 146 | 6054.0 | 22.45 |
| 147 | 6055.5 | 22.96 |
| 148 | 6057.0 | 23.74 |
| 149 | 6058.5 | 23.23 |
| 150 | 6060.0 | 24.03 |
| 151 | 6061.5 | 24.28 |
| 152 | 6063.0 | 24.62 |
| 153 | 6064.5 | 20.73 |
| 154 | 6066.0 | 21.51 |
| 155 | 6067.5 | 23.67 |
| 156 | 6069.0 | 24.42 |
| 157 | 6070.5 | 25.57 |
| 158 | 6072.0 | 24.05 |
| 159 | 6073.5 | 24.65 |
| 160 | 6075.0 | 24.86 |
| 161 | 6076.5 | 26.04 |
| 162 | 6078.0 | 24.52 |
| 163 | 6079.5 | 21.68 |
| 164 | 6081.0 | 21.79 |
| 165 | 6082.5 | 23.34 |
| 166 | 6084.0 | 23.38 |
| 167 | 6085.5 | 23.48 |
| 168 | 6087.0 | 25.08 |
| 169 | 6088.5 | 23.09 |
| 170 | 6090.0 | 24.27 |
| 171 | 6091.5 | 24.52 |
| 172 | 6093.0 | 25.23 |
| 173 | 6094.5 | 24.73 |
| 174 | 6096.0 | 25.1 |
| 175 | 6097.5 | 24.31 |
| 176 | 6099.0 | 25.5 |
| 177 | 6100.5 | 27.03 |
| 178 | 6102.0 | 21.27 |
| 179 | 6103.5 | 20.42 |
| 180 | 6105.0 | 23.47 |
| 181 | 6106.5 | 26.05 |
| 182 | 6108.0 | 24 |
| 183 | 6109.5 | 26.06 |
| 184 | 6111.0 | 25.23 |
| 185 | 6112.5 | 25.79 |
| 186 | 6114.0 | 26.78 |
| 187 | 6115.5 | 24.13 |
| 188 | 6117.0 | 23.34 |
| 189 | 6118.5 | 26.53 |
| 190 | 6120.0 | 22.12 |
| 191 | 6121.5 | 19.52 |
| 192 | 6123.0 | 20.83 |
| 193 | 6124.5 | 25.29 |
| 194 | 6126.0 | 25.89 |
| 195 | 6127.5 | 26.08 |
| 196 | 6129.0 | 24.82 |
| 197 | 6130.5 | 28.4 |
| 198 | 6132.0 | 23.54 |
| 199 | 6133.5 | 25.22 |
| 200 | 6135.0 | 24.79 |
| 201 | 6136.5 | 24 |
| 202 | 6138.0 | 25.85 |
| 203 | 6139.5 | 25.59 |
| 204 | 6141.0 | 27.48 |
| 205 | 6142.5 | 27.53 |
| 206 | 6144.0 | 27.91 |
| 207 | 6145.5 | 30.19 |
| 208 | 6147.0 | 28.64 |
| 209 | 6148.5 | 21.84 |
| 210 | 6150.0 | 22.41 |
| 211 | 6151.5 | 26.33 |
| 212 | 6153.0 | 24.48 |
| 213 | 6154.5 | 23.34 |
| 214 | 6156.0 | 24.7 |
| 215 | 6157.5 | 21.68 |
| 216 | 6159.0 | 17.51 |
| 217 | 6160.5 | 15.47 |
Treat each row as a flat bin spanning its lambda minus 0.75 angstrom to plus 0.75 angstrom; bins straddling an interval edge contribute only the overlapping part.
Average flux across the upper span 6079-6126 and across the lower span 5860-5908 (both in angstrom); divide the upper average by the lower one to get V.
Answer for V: 1.76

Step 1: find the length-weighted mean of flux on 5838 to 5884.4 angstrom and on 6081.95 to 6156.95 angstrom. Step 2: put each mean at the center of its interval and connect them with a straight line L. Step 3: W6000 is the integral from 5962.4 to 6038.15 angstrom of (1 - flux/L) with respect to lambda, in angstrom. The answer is 6.7 angstrom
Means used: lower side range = 18.7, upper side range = 24.8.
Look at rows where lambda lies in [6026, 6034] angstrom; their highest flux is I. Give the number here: 24.54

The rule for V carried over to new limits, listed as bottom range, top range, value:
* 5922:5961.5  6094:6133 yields 1.44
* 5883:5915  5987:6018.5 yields 1.77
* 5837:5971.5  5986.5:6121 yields 1.40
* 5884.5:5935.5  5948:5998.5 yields 1.37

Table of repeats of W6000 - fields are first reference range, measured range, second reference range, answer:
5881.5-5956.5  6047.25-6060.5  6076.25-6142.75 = -1.2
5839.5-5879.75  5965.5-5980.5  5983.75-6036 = 1.9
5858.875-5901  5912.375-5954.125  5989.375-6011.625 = -0.4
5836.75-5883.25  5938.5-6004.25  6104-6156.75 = 9.6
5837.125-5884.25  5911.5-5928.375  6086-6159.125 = 3.7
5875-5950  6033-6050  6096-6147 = -1.4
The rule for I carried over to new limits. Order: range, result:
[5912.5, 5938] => 17.88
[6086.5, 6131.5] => 28.4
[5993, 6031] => 23.8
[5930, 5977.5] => 19.3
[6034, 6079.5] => 26.04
